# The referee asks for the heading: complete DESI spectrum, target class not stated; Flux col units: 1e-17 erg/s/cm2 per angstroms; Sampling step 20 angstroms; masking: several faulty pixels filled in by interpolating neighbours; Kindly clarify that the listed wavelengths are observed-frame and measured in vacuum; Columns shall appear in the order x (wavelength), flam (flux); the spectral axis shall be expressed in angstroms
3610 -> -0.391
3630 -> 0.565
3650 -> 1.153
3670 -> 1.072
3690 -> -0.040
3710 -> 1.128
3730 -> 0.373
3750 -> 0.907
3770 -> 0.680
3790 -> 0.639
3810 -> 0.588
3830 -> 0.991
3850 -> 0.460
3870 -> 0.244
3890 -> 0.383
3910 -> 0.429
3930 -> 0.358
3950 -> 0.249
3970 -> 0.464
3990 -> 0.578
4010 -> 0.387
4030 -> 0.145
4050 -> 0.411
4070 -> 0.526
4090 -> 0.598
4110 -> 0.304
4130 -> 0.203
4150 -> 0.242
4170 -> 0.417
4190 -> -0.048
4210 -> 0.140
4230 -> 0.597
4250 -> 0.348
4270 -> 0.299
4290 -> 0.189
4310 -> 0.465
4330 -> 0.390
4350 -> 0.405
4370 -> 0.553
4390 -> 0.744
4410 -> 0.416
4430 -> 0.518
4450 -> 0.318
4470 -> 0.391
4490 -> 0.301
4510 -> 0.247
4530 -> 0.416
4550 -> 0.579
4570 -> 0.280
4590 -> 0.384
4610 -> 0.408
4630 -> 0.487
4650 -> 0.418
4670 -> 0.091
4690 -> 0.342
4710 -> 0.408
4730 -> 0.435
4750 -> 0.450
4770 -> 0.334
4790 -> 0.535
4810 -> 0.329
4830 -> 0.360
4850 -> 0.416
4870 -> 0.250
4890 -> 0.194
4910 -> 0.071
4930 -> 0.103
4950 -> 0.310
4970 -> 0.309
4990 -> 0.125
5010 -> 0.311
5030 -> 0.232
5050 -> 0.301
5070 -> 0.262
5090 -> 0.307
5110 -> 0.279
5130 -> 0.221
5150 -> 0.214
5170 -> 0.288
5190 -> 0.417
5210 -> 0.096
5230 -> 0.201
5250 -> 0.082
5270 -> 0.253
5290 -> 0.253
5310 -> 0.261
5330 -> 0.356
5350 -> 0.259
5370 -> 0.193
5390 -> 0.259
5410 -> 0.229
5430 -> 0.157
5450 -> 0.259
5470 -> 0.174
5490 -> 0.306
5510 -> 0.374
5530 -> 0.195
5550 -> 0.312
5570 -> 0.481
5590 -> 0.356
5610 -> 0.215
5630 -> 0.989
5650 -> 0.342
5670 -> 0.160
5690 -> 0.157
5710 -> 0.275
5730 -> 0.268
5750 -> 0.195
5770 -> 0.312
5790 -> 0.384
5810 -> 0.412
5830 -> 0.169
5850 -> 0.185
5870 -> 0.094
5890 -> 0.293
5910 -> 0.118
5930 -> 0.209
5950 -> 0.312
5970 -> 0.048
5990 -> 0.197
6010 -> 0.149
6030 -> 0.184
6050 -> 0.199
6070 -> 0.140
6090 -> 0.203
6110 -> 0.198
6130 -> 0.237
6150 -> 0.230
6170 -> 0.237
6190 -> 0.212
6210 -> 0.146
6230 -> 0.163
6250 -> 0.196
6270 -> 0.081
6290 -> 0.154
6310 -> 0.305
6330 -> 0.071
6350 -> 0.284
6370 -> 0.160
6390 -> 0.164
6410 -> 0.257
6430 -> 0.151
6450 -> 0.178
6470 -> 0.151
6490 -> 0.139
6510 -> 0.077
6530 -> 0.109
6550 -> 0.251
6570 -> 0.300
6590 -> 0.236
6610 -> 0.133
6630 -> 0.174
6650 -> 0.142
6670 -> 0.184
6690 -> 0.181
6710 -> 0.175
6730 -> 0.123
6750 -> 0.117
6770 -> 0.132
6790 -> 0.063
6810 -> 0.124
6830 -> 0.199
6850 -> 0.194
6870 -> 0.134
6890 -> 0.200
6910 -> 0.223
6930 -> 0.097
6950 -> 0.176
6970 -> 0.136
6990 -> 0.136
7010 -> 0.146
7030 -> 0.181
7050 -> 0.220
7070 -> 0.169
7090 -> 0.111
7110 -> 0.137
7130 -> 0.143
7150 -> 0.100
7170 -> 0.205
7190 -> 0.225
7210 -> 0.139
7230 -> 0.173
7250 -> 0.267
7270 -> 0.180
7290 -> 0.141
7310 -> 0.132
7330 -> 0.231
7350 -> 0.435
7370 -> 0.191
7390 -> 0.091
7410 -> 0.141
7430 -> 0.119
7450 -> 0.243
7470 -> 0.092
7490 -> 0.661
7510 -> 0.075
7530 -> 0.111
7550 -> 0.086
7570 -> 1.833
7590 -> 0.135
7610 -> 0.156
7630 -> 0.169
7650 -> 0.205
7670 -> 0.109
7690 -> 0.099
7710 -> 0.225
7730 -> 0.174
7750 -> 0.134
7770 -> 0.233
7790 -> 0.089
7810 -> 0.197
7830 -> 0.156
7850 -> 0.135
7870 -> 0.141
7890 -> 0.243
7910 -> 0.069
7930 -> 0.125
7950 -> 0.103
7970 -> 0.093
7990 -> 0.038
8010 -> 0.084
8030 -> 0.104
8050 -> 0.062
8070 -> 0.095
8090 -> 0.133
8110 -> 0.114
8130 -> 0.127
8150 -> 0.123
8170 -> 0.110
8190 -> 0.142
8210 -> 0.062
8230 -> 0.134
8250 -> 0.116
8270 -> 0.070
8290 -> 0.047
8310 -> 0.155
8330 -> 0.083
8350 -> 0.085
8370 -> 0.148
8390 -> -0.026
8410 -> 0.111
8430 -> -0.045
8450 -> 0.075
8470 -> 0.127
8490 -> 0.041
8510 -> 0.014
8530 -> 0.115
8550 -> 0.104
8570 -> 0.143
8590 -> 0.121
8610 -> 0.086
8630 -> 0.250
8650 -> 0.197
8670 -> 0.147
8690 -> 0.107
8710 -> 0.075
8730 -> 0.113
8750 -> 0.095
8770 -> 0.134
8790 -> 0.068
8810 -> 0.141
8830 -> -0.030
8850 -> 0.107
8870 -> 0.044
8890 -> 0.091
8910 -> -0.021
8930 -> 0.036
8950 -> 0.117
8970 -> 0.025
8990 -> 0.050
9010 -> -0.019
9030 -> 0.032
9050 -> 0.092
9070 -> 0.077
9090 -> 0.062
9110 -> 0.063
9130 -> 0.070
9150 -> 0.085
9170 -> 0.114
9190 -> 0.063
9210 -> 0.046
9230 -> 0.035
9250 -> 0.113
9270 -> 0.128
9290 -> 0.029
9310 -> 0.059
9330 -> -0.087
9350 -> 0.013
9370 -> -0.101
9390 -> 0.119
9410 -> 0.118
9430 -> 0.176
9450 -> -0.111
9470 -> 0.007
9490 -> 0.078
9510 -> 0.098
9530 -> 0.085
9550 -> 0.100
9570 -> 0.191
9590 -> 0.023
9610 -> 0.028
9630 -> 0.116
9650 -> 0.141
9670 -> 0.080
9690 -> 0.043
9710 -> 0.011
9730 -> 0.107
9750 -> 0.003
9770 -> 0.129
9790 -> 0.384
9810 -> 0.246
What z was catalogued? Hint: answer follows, 0.511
